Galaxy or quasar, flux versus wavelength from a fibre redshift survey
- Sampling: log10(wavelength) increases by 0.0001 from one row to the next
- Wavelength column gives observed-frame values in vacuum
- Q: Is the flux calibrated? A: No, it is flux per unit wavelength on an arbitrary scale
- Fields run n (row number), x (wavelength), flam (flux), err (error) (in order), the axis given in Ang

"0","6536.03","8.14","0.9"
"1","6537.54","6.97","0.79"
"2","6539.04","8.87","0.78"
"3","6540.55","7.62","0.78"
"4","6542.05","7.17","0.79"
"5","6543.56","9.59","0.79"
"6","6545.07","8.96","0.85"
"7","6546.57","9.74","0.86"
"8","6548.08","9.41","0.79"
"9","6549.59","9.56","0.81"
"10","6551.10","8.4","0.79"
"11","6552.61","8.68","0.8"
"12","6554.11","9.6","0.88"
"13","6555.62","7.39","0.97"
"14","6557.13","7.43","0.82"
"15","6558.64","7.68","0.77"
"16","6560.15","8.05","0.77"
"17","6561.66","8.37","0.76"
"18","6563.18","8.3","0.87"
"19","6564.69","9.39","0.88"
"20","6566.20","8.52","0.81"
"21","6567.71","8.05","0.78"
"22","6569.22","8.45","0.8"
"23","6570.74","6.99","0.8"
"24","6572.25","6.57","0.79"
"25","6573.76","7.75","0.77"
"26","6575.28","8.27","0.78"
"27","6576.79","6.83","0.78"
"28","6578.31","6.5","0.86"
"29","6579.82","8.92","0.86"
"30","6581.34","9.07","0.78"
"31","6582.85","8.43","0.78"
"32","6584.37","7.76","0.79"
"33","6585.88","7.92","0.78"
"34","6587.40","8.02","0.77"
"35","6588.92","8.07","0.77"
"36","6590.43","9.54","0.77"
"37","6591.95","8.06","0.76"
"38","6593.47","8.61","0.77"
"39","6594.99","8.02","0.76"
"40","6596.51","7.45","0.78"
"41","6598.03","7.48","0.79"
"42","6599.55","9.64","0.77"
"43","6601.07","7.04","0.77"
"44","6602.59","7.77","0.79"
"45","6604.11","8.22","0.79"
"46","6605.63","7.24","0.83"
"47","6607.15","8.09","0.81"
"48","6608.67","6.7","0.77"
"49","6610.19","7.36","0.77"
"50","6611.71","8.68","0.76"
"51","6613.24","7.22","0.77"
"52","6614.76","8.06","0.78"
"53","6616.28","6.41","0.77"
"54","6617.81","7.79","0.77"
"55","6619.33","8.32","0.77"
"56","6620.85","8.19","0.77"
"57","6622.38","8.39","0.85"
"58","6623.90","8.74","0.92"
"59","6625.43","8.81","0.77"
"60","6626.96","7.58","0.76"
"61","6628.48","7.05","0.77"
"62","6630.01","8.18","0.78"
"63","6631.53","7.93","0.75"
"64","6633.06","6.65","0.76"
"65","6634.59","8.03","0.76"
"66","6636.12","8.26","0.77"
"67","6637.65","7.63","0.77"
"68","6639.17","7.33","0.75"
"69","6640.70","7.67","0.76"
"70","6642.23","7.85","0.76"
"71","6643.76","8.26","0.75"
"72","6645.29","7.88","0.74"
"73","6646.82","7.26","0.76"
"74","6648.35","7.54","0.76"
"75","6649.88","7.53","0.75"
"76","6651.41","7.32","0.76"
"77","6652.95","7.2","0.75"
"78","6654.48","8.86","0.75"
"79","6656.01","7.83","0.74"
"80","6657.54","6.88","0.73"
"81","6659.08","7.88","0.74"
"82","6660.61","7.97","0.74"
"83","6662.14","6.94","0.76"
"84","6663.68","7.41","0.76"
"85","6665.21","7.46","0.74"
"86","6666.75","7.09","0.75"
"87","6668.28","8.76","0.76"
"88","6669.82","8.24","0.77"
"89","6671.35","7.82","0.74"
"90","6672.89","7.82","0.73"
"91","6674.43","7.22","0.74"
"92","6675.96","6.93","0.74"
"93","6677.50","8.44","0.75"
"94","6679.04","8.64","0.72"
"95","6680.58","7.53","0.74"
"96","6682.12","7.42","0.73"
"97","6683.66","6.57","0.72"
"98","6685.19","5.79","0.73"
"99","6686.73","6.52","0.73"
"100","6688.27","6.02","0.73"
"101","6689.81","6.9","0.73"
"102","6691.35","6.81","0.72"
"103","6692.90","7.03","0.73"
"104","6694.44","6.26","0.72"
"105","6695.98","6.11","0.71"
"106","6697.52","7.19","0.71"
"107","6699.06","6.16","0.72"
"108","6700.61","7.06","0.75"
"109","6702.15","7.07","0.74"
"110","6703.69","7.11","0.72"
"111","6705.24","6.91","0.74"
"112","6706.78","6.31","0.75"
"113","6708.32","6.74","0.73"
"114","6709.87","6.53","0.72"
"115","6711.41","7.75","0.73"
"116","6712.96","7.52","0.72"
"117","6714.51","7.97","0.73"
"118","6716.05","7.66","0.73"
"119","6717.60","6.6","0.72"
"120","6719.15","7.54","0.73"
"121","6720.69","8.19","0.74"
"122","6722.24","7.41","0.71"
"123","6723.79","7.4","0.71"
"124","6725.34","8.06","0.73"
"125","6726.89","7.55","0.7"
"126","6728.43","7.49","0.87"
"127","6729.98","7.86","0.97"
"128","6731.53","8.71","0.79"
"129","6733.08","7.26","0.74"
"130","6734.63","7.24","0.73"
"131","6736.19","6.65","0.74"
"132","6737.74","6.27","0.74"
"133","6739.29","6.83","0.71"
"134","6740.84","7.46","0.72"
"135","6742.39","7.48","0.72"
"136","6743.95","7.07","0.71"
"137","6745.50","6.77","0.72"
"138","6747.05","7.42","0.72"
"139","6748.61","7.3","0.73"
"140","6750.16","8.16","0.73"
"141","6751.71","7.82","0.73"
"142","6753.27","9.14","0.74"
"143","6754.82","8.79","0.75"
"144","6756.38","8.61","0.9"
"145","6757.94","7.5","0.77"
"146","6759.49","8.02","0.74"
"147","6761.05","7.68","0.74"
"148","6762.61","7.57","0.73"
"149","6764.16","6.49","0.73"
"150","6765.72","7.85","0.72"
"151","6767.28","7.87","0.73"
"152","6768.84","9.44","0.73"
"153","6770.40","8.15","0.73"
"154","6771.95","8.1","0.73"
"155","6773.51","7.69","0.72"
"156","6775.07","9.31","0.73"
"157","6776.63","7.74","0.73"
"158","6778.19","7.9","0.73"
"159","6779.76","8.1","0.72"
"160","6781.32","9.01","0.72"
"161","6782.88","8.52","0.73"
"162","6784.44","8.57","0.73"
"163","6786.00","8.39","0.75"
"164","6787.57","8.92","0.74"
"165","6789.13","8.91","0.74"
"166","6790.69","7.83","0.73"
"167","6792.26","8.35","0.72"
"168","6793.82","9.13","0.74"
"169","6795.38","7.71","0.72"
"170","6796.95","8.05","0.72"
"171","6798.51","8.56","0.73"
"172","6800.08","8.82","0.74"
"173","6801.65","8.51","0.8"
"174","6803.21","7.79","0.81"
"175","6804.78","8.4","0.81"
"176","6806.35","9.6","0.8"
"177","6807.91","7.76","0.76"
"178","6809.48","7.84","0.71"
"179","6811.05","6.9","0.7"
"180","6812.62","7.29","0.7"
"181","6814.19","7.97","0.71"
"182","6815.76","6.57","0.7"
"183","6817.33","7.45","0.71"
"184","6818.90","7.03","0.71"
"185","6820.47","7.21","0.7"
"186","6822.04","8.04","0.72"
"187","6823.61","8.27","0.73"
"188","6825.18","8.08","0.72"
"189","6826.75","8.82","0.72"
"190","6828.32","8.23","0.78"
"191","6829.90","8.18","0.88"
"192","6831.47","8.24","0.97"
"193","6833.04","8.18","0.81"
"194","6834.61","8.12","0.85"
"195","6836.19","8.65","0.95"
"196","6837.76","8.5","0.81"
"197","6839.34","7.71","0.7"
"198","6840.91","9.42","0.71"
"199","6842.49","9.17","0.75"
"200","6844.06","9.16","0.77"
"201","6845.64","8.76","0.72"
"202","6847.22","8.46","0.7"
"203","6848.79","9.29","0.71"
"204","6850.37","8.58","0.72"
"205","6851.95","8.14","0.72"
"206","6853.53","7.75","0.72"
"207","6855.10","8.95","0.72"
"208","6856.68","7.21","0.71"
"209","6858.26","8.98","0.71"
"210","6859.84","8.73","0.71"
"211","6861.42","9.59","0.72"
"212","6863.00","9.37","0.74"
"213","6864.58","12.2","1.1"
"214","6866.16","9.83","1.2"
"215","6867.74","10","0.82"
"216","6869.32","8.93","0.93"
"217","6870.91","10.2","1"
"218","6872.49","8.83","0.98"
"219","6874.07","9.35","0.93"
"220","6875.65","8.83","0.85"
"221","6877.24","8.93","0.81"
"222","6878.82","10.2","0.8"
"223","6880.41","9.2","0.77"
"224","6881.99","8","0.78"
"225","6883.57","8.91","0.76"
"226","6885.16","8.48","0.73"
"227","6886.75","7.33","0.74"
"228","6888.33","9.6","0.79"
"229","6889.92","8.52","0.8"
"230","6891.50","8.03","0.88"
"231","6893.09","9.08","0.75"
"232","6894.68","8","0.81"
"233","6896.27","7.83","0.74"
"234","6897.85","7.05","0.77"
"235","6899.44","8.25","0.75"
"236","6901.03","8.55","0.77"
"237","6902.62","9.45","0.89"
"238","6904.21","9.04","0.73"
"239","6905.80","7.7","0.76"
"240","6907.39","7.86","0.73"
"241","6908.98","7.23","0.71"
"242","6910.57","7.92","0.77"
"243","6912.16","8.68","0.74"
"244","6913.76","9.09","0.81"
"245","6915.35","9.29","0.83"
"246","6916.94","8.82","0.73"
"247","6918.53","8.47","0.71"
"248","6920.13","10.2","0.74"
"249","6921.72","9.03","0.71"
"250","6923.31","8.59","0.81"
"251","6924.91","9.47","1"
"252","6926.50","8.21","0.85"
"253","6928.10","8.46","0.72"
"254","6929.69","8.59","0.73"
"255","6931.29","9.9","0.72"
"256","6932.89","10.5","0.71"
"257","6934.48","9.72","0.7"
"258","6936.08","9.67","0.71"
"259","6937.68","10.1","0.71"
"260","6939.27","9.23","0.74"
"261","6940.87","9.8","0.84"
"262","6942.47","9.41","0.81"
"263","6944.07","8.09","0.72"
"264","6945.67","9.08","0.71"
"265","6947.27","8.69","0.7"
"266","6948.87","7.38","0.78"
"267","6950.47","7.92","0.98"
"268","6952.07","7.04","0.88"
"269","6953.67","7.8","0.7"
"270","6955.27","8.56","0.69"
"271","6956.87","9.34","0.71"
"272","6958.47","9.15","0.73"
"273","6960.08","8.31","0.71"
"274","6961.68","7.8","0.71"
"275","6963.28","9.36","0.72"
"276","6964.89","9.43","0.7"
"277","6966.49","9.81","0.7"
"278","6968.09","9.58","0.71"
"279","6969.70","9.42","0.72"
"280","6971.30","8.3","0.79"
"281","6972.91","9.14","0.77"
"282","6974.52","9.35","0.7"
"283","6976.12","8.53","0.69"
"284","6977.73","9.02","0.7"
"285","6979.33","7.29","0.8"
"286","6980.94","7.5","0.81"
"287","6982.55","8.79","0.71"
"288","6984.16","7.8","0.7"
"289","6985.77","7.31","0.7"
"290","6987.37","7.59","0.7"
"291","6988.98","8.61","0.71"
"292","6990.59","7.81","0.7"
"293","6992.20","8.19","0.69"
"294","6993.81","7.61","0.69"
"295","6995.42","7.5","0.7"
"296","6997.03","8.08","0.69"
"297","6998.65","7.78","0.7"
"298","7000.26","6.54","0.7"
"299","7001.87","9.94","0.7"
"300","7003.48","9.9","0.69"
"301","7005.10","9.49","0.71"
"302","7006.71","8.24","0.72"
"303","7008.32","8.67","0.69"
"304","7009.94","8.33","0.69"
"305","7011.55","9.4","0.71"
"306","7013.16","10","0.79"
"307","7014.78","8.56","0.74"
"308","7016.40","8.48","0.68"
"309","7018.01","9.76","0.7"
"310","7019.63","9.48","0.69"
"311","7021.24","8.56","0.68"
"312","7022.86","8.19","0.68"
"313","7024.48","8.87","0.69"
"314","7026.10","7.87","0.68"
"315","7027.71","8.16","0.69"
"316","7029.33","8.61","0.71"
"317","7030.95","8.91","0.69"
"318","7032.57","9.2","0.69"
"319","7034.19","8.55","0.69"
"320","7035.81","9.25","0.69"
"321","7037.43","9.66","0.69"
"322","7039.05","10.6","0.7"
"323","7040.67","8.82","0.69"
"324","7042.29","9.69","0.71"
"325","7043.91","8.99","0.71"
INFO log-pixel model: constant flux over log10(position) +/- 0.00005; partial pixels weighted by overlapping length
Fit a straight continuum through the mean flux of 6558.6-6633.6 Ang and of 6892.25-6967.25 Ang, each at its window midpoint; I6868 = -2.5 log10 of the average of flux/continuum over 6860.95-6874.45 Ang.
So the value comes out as -0.15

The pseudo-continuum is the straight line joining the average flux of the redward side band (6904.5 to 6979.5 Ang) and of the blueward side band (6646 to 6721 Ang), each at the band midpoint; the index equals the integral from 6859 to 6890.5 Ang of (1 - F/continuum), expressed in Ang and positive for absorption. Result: -3.1 Ang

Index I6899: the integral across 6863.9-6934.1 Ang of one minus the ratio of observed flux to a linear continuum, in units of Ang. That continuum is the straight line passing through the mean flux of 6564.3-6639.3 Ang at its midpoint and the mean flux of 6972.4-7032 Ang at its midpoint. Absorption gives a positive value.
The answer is -4.6 Ang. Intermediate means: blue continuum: 7.92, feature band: 8.88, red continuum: 8.48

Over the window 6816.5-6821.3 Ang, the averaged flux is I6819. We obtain 7.23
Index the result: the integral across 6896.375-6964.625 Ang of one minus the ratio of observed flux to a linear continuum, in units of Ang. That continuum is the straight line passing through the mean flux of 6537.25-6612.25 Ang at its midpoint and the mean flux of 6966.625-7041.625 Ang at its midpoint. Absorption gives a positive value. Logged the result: -1.3 Ang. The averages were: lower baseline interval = 8.15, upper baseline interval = 8.65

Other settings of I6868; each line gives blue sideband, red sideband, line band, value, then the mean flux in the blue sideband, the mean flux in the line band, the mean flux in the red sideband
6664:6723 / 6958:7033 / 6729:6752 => 0.01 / 7.19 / 7.34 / 8.59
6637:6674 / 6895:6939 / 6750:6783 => 0.00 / 7.68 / 8.15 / 8.8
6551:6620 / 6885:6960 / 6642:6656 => 0.05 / 7.98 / 7.74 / 8.68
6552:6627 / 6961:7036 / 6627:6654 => 0.06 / 8.01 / 7.63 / 8.6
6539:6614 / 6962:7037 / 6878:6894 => -0.03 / 8.14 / 8.73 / 8.63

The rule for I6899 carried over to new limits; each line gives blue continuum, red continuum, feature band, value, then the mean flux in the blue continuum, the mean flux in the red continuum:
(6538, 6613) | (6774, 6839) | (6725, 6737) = 0.9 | 8.16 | 8.18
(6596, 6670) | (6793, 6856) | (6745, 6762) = 0.2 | 7.75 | 8.23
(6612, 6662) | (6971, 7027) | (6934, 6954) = -1.0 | 7.76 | 8.47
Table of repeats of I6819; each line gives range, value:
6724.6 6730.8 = 7.75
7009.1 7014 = 9.23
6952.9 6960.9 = 8.63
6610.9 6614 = 7.93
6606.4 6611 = 7.41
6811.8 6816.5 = 7.28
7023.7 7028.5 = 8.31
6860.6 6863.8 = 9.48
